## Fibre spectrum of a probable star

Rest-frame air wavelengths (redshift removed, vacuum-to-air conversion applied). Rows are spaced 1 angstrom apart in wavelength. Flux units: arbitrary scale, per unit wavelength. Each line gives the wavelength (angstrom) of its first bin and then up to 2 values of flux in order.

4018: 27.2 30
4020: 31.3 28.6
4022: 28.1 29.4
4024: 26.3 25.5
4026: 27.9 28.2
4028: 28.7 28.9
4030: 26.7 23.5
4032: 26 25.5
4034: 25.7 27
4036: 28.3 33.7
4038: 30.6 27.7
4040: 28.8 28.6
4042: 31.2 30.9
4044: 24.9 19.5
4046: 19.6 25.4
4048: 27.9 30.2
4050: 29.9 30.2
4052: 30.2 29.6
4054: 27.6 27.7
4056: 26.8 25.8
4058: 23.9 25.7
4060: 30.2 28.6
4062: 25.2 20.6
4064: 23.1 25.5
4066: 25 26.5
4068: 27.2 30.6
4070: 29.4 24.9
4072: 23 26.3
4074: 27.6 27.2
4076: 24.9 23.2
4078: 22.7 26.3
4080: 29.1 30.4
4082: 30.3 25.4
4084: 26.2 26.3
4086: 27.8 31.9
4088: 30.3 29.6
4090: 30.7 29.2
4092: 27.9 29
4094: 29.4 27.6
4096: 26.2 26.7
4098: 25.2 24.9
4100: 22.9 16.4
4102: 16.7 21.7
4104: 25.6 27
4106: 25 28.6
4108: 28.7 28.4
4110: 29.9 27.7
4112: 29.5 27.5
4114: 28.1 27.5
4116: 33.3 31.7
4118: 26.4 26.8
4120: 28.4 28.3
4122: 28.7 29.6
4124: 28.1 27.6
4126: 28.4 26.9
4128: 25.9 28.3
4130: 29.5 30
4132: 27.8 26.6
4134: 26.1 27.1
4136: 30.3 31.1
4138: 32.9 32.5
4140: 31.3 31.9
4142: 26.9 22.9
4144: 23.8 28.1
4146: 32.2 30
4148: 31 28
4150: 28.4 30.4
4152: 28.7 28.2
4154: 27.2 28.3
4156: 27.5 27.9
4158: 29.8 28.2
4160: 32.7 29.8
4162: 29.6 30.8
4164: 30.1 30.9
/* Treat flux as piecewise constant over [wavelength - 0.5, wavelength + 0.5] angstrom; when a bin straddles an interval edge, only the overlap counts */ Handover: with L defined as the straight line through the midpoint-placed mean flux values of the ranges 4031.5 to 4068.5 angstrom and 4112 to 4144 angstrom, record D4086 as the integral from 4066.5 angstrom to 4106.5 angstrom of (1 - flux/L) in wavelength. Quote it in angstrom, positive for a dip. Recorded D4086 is 1.8 angstrom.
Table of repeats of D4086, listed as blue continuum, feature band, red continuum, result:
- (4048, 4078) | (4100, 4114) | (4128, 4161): 1.2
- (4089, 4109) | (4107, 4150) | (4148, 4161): -1.9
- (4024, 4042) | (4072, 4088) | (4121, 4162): 0.7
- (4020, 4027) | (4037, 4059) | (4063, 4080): -0.6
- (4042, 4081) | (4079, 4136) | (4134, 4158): 0.6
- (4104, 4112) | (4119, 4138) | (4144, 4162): 0.0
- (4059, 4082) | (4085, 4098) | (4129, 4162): -0.7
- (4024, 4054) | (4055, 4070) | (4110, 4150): 0.9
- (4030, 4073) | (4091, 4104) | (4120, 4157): 1.4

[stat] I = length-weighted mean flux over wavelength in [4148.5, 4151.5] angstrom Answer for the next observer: 28.9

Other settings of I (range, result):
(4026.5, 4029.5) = 28.6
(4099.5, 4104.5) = 20.7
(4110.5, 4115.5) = 28.1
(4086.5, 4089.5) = 30.6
